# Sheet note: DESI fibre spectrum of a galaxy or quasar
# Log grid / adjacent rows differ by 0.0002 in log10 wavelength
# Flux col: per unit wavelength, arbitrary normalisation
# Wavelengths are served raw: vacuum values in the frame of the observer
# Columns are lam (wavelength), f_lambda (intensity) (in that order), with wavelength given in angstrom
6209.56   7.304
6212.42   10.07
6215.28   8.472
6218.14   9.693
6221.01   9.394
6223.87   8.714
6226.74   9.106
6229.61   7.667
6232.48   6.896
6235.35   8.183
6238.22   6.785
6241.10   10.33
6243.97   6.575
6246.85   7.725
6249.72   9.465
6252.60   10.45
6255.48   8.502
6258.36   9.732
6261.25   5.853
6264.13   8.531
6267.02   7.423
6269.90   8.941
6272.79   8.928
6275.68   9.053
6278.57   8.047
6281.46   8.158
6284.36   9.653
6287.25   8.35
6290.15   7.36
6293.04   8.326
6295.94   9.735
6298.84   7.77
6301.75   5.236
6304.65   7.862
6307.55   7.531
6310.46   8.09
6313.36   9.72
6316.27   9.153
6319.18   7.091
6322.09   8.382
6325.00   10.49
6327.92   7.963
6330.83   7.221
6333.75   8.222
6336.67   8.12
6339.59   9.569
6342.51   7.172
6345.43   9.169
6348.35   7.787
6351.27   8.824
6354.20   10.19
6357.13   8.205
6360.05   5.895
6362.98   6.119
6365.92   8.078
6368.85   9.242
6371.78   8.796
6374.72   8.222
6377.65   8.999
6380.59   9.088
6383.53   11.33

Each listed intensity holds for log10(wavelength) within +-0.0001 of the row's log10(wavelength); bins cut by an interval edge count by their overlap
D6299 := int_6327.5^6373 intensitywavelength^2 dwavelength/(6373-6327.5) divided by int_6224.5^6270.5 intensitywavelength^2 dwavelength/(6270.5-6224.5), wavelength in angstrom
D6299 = 1.02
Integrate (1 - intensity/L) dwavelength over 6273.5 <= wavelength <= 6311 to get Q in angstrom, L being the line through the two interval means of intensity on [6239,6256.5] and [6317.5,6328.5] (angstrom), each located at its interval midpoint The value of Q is 2.3 angstrom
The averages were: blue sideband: 8.77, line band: 8.1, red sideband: 8.53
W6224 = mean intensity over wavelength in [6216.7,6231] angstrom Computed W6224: 8.92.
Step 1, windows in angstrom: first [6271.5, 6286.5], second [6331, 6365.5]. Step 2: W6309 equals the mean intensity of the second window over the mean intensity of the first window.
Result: 0.92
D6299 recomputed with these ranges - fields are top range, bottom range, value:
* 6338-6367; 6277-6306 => 1.03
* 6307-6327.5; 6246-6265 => 1.02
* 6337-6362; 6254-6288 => 1.01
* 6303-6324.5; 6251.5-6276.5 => 0.99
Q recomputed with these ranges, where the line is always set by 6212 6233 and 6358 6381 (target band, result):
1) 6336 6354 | -1.0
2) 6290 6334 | 0.8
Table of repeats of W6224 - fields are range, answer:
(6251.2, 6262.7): 8.63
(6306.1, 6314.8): 8.45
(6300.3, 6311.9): 7.18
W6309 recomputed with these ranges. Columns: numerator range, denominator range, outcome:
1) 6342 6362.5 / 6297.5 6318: 1.03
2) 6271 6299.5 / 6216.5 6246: 1.03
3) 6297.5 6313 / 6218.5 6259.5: 0.87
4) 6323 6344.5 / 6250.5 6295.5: 0.99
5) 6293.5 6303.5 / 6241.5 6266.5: 0.91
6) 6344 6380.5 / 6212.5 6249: 0.99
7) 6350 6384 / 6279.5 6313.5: 1.05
